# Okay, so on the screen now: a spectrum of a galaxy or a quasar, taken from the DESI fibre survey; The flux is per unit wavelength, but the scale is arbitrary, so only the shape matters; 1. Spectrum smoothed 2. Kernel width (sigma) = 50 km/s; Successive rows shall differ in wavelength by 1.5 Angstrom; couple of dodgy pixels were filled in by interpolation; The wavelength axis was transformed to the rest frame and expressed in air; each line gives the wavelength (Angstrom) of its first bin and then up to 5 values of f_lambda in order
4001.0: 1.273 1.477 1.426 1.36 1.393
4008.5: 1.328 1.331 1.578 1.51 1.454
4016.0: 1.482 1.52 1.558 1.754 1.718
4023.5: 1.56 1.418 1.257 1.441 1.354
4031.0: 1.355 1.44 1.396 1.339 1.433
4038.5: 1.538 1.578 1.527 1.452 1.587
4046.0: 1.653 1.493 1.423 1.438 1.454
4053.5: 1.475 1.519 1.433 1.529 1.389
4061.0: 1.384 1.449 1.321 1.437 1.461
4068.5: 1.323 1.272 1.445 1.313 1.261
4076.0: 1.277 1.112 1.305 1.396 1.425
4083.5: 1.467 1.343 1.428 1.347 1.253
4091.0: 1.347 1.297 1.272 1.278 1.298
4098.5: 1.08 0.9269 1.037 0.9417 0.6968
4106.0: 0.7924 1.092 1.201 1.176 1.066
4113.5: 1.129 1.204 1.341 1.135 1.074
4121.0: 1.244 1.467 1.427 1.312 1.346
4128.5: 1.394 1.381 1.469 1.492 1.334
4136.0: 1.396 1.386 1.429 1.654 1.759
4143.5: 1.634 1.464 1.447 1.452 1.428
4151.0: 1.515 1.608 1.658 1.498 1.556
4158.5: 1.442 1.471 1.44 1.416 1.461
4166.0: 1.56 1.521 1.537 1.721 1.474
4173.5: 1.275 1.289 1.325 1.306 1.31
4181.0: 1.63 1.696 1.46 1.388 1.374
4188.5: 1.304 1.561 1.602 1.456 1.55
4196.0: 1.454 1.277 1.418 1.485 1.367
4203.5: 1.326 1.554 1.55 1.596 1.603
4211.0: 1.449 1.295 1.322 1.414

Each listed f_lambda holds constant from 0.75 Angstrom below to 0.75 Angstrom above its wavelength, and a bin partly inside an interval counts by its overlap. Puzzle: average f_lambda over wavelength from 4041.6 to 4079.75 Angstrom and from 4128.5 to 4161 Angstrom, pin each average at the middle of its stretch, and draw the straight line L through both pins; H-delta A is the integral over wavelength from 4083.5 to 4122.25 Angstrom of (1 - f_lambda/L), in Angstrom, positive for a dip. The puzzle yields 7.5 Angstrom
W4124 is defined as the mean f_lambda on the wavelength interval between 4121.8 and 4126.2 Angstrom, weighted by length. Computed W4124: 1.4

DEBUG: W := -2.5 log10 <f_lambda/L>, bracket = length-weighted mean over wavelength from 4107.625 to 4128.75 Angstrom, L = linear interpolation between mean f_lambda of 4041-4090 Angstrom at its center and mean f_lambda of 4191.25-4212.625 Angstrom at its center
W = 0.15 mag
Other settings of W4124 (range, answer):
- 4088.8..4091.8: 1.3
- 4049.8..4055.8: 1.47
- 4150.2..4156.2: 1.57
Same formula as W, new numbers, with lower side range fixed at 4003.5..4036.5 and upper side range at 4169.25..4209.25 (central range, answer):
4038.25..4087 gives 0.03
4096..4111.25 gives 0.38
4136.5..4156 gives -0.06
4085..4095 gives 0.10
